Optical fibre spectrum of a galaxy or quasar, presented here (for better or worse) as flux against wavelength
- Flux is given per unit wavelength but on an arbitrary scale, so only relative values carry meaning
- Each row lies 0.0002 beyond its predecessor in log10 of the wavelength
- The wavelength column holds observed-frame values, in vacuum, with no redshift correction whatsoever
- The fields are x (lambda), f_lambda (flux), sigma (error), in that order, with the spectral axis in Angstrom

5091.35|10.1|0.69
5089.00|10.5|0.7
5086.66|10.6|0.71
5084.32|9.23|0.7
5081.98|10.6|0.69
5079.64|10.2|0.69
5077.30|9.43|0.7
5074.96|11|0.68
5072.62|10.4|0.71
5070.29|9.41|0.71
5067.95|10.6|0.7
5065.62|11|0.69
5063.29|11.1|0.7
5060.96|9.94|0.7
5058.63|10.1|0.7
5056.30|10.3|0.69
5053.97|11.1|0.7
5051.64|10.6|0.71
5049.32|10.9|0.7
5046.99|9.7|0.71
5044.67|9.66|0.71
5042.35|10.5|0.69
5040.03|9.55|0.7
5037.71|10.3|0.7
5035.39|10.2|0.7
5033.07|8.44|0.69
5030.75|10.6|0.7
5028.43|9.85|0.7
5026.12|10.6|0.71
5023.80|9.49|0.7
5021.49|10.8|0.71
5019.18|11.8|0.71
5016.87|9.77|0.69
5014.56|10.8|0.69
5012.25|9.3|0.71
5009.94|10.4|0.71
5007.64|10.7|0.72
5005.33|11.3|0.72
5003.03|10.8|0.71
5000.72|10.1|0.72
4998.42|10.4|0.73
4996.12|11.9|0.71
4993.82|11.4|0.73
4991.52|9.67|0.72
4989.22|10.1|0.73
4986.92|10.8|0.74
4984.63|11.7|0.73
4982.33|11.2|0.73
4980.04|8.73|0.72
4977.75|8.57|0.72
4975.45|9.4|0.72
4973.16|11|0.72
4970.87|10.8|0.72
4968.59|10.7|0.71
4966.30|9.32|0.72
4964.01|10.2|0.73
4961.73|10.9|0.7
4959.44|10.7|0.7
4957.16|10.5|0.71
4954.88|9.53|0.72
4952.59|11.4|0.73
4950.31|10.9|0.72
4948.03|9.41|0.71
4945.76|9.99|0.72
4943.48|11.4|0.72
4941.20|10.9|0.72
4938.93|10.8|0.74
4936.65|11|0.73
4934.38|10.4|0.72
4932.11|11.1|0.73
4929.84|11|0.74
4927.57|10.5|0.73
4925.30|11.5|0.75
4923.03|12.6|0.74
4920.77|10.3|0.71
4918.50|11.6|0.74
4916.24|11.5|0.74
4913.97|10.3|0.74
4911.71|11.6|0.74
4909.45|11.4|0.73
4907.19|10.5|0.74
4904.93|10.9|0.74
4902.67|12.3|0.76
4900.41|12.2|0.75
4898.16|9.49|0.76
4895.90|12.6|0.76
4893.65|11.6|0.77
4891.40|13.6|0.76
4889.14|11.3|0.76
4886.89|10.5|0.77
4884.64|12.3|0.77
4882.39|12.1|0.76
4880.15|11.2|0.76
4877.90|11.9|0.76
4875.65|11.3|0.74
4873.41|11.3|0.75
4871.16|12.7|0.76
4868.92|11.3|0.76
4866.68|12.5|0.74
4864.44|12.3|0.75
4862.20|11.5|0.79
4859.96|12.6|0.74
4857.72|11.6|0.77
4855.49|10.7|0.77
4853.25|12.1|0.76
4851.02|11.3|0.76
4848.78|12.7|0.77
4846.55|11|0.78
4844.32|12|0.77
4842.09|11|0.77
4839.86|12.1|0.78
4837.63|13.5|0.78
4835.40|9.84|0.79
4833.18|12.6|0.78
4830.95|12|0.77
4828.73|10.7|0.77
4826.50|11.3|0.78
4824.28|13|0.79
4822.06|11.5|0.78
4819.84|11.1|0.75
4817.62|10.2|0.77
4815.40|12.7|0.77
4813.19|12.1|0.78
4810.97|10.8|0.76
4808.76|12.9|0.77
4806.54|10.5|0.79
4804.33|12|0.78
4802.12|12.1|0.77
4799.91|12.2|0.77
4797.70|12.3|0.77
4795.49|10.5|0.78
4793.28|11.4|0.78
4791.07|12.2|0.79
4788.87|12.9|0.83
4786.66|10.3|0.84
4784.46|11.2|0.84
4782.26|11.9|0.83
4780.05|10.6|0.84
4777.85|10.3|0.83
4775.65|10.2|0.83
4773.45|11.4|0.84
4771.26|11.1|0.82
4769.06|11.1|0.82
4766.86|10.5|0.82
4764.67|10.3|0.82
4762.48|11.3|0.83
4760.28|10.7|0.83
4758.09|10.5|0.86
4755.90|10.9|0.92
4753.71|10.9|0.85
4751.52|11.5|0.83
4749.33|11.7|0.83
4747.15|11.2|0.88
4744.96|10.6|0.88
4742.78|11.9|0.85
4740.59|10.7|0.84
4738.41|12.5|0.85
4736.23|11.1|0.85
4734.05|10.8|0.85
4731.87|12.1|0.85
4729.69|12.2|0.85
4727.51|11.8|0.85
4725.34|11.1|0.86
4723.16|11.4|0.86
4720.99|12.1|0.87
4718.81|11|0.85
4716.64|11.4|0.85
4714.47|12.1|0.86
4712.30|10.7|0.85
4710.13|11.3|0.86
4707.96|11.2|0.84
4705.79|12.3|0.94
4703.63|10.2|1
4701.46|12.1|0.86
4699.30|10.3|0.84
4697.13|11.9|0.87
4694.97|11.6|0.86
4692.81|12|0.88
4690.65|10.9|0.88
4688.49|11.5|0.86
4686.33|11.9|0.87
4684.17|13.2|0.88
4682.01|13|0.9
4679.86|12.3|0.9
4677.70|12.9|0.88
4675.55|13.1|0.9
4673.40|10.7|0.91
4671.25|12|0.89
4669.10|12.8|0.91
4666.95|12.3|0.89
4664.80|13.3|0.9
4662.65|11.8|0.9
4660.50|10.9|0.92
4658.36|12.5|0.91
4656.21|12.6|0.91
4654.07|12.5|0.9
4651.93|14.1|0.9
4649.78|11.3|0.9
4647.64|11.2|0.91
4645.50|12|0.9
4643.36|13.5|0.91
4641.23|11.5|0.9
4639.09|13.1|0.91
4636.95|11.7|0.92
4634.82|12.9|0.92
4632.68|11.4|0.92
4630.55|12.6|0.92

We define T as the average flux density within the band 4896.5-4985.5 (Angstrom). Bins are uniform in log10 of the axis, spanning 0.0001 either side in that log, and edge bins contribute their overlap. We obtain 10.7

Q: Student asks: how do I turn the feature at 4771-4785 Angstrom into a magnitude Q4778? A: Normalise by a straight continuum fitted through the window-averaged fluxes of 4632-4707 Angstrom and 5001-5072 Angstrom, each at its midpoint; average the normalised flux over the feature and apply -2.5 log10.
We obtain 0.06 mag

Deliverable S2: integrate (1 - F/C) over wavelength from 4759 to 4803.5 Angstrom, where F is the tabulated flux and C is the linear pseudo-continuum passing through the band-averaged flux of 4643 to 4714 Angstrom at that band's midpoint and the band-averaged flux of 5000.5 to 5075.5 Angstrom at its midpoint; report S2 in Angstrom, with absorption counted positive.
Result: 1.1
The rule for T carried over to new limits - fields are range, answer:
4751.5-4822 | 11.3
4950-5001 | 10.4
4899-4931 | 11.3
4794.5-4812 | 11.7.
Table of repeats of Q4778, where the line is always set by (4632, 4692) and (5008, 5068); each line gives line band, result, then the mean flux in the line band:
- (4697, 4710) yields 0.069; 11.3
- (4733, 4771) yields 0.067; 11.1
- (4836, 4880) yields -0.056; 11.8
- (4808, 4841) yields -0.032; 11.7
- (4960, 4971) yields 0.031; 10.4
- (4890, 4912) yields -0.059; 11.6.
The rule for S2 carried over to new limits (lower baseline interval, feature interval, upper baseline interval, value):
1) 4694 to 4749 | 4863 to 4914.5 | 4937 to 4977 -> -4.29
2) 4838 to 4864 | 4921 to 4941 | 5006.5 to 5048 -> -0.07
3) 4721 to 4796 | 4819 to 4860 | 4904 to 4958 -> -2.38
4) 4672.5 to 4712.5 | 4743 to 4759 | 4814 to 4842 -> 0.87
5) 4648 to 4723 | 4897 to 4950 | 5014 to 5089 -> -0.68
